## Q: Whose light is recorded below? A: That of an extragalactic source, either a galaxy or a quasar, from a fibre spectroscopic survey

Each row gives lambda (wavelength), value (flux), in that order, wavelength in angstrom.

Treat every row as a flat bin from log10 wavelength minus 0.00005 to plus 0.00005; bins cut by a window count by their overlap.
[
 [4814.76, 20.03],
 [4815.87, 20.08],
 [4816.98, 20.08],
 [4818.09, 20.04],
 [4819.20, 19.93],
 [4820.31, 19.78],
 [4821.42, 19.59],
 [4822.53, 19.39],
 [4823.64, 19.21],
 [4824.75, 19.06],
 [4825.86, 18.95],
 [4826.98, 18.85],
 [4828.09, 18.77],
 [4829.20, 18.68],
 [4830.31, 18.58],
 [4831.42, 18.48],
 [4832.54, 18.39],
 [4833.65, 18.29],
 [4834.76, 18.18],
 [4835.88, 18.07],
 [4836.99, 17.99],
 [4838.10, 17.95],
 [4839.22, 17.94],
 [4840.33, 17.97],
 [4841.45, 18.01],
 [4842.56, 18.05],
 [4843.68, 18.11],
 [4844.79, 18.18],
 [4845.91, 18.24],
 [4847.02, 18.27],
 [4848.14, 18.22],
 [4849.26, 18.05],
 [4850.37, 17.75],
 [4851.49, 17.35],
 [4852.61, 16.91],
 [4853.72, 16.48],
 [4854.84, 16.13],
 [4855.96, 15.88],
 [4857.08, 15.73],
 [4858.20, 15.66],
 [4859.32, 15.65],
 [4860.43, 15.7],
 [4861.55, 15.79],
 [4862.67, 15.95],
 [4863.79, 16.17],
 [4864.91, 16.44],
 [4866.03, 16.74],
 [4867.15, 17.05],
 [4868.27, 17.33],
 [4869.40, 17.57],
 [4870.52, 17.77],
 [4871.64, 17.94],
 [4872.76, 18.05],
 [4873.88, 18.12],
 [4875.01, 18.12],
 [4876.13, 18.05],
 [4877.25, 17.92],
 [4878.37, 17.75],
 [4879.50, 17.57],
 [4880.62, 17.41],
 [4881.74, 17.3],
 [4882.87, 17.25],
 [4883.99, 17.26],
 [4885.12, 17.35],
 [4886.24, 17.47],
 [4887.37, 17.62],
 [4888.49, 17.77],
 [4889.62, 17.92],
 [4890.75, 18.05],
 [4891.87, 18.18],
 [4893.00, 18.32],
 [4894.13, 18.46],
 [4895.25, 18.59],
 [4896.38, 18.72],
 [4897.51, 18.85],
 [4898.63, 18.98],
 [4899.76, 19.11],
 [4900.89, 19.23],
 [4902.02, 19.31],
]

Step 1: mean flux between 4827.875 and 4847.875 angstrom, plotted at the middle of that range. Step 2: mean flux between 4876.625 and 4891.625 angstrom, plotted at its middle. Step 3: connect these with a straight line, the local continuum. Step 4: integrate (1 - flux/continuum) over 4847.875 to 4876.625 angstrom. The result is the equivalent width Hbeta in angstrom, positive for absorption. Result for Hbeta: 1.55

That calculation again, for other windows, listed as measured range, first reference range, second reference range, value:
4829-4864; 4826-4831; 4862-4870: 0.8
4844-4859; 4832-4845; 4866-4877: 0.7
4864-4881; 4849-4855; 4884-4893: -0.1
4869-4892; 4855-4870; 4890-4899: -0.3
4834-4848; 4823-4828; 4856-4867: -0.3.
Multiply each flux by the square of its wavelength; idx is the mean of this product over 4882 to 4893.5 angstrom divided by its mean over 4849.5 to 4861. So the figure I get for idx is 1.09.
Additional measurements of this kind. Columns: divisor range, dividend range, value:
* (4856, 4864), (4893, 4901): 1.21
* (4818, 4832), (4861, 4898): 0.94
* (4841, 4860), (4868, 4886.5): 1.04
